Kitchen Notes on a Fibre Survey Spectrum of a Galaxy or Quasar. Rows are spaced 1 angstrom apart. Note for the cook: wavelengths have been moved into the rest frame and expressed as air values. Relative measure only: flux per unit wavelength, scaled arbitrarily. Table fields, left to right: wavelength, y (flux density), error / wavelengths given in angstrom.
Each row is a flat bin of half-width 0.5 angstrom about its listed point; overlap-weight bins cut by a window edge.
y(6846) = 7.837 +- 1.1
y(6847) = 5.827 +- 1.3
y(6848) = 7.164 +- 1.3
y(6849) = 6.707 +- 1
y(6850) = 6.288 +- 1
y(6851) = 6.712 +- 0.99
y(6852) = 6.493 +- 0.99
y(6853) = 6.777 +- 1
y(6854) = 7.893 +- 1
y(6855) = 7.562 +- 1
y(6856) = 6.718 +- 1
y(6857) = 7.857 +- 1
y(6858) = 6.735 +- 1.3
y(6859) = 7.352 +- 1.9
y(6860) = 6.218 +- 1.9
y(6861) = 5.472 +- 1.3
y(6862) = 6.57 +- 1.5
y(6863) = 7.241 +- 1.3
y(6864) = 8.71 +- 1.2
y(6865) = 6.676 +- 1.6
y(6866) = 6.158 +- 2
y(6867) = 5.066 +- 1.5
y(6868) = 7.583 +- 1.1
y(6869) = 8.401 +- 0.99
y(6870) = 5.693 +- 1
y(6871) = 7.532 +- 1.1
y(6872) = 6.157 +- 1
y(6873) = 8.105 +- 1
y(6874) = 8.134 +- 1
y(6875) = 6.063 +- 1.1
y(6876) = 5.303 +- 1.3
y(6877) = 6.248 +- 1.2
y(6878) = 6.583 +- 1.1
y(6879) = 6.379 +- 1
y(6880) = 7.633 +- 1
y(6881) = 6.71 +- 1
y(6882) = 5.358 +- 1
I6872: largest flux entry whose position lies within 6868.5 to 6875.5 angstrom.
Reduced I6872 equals 8.401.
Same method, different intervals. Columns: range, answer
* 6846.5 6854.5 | 7.893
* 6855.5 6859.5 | 7.857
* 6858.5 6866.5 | 8.71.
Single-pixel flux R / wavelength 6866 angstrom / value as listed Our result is 6.158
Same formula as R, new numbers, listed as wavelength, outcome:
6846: 7.837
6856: 6.718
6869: 8.401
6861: 5.472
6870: 5.693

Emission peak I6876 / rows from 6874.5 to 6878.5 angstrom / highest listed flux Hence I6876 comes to 6.583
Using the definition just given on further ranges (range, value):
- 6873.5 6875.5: 8.134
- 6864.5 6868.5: 7.583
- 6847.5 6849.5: 7.164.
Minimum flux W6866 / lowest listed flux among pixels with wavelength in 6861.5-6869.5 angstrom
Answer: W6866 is 5.066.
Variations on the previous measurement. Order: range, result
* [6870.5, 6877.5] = 5.303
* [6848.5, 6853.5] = 6.288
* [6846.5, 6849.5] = 5.827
